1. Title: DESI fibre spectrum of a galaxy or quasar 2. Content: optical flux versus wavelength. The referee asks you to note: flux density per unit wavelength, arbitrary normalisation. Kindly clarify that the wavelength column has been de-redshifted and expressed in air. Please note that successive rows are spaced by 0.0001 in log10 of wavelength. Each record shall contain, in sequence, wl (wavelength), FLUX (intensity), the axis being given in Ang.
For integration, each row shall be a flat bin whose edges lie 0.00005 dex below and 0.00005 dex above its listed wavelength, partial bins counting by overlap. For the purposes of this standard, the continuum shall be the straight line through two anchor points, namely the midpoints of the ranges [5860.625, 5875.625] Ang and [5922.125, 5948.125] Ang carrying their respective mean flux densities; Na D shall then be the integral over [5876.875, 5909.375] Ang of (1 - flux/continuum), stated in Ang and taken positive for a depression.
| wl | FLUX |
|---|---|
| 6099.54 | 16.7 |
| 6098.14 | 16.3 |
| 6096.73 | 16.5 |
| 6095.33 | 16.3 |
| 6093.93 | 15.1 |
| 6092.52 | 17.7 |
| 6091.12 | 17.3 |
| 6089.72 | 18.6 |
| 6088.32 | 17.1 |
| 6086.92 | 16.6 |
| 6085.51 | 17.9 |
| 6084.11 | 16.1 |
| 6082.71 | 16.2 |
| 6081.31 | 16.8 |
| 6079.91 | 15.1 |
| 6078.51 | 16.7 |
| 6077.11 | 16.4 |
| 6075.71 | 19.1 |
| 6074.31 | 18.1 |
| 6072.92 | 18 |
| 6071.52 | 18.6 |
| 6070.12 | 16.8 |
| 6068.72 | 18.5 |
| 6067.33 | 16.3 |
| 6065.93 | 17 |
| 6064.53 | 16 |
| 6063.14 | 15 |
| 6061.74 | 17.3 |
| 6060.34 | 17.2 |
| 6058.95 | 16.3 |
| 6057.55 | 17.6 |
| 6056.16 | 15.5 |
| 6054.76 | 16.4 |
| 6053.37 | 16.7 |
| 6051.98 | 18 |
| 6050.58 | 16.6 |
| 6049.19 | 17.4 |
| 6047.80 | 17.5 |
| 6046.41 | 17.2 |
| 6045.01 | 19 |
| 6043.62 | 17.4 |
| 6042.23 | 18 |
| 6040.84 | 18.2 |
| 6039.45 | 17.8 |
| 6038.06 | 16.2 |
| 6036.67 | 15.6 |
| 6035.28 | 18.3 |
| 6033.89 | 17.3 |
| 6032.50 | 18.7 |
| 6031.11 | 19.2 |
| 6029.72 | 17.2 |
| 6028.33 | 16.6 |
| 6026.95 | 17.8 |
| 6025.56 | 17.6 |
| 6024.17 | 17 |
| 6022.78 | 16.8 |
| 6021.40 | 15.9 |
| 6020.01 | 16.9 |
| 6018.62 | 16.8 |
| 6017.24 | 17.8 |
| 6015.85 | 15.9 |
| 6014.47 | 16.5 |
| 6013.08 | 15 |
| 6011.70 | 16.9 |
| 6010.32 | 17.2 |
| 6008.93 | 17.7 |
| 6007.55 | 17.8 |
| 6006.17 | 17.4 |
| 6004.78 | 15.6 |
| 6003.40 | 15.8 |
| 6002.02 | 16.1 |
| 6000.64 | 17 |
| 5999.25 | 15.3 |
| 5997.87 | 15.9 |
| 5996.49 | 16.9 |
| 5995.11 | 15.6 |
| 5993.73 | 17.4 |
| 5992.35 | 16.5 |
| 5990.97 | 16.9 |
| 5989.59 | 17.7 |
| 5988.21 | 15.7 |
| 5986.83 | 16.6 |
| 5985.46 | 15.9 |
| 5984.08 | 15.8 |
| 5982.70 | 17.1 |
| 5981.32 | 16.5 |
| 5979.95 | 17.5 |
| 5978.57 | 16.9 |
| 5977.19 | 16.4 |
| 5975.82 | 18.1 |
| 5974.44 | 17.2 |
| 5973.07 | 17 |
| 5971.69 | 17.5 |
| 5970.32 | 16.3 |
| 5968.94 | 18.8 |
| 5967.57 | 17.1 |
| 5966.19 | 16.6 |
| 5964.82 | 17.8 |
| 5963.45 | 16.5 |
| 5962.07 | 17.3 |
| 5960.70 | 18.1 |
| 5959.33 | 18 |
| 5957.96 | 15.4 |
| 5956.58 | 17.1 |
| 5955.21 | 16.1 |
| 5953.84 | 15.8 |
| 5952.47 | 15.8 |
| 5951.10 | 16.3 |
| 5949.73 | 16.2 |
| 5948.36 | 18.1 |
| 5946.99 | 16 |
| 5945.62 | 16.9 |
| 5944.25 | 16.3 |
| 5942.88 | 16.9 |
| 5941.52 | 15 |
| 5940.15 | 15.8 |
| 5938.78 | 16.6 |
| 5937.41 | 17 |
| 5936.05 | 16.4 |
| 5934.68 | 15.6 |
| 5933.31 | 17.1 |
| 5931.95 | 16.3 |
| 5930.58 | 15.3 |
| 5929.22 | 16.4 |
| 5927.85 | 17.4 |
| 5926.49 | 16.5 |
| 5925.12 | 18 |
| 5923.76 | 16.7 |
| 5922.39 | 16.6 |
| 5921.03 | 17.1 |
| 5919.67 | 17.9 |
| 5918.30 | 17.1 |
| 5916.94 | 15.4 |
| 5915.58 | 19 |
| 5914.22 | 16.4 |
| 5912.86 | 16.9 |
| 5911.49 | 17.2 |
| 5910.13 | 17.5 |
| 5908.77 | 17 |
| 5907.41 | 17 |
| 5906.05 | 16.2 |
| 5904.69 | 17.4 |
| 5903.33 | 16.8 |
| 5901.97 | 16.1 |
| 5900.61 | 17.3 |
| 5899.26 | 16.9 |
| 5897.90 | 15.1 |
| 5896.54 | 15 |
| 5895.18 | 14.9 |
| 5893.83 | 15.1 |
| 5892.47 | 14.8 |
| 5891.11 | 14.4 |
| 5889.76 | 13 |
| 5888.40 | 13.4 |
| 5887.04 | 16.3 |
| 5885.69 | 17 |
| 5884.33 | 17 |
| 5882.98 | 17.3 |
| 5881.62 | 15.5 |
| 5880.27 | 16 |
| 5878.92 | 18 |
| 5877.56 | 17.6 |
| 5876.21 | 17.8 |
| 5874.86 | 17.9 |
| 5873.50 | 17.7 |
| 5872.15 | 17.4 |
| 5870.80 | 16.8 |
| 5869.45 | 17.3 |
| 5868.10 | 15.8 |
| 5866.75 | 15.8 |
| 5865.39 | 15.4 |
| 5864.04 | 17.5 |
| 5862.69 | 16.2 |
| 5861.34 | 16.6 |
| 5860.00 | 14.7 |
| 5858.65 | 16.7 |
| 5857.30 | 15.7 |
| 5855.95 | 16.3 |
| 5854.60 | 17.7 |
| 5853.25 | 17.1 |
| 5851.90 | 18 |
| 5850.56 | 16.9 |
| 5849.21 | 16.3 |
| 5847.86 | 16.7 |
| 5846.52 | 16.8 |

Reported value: 1.2 Ang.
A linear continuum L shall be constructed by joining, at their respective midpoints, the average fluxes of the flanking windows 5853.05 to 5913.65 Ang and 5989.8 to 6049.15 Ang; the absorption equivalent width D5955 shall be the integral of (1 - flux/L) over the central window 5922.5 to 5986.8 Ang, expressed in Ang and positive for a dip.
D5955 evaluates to -0.1 Ang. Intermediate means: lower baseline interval 16.4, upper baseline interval 17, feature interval 16.7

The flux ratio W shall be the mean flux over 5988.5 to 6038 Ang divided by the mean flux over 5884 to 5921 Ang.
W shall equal 1.04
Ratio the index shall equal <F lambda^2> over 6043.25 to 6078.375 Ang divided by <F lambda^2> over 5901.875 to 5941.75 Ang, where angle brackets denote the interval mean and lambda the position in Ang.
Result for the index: 1.07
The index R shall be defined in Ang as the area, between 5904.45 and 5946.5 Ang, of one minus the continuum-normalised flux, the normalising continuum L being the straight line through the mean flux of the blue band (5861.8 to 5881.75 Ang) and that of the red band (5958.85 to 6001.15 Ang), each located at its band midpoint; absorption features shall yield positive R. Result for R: 0.4 Ang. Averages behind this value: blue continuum 16.9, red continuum 16.9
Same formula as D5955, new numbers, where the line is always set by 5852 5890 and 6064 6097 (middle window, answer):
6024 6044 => -0.7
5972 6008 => 0.4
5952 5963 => 0.0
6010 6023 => 0.3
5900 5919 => -0.4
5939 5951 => 0.2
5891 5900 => 0.7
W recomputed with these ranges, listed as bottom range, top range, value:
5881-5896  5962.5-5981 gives 1.12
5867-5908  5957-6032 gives 1.04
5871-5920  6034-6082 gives 1.04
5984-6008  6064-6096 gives 1.04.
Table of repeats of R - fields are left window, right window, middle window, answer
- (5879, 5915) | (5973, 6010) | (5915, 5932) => -0.7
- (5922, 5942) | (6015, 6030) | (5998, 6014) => 0.3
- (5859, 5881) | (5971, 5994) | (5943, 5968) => 0.1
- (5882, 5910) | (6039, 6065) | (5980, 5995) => 0.0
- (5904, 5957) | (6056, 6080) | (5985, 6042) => 0.1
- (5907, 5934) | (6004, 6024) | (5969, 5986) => -0.1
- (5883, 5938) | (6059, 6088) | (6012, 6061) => -0.9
